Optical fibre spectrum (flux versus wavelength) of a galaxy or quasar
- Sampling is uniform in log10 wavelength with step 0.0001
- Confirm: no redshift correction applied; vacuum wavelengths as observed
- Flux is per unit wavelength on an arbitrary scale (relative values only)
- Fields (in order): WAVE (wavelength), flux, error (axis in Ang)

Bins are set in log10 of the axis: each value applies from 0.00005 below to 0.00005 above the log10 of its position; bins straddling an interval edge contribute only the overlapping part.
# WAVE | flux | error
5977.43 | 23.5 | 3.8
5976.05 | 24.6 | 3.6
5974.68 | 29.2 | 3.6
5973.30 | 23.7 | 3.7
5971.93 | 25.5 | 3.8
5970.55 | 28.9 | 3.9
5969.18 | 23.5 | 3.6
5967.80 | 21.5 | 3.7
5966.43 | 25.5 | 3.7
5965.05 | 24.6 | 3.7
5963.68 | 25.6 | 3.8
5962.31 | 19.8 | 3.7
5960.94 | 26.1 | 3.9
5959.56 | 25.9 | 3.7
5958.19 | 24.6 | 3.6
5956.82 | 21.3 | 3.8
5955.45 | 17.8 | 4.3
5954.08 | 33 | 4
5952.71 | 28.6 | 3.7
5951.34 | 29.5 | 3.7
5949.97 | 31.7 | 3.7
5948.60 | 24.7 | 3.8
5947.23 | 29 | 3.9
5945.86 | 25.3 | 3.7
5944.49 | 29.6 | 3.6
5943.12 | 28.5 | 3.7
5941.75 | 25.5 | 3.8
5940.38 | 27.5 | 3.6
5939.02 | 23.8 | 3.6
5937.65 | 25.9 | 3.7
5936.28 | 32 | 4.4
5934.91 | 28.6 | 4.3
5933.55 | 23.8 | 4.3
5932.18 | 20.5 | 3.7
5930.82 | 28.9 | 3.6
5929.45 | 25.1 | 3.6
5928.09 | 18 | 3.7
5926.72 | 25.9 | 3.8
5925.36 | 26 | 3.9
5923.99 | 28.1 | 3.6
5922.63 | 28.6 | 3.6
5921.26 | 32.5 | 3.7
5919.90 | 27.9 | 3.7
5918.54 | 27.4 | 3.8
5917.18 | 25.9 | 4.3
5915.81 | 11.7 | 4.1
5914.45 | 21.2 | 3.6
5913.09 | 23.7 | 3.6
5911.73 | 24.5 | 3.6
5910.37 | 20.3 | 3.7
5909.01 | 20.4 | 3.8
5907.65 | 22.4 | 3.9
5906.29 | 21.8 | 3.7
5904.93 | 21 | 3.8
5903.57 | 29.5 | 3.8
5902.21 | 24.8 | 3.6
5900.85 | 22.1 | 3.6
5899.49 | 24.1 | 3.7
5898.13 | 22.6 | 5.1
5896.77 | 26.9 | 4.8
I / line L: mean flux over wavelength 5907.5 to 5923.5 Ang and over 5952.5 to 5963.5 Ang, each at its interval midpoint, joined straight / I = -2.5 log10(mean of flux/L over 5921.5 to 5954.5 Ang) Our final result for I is -0.117 mag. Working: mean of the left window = 24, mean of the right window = 24.5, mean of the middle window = 27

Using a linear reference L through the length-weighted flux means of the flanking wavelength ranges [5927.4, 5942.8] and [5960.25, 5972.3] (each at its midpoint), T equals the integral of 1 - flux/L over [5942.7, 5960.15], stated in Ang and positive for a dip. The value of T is -1.3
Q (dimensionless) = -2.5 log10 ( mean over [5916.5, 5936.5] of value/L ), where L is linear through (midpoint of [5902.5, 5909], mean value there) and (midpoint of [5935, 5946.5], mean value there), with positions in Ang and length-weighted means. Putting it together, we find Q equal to -0.03 mag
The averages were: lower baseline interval 23.4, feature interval 26.5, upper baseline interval 27.3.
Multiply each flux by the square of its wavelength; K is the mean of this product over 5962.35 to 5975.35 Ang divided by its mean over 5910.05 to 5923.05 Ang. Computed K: 1.04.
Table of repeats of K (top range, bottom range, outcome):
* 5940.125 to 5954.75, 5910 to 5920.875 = 1.24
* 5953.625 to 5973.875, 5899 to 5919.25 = 1.09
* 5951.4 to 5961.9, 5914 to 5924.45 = 1.01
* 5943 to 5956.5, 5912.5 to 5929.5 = 1.12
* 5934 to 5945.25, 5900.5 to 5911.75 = 1.22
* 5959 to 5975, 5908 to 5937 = 1.02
